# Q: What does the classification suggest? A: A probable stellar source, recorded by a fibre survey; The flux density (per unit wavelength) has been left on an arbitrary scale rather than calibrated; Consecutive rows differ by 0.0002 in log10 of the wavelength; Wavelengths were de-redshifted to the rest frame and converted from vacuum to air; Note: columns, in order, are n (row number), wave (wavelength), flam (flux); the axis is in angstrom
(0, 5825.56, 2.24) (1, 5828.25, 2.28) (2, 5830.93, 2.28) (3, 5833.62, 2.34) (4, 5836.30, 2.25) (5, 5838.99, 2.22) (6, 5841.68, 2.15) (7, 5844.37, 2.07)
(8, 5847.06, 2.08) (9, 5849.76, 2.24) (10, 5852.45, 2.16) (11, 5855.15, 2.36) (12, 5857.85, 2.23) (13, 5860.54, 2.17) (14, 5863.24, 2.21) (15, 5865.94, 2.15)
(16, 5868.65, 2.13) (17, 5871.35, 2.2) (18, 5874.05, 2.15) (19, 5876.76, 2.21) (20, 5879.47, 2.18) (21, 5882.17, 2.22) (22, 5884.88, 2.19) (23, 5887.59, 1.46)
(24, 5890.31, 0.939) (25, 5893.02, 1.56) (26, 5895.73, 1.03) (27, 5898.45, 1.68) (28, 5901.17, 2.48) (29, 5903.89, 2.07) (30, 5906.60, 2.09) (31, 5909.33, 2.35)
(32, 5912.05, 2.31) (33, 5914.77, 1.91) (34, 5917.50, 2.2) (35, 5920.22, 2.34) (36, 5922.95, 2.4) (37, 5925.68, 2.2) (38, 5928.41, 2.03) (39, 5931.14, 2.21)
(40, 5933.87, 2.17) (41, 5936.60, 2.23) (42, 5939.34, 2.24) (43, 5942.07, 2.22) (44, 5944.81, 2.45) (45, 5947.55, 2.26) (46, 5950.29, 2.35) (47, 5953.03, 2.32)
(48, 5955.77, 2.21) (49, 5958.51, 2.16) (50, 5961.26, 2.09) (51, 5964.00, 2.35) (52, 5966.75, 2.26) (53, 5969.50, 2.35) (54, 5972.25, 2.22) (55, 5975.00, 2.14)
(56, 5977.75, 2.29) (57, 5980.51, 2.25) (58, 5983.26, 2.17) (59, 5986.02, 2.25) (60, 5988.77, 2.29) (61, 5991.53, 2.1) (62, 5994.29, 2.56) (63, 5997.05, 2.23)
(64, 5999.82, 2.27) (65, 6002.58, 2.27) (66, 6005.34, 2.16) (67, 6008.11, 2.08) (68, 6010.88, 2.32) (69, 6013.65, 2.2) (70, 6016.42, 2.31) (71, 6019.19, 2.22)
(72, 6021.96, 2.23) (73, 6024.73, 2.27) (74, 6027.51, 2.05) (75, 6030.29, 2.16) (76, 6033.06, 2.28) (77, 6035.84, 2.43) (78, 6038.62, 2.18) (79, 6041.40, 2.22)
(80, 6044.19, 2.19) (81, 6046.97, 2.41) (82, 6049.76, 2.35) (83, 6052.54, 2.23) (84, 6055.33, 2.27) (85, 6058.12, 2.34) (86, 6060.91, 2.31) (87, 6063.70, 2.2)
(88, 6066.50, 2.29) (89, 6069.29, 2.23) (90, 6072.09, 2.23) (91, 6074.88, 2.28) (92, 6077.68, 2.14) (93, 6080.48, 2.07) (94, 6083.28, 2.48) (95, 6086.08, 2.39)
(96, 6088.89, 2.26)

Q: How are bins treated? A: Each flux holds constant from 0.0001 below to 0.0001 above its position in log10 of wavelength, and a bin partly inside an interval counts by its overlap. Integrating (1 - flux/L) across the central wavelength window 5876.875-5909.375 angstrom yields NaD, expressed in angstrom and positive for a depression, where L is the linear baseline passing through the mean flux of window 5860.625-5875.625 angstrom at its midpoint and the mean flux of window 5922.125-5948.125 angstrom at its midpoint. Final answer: 5.1 angstrom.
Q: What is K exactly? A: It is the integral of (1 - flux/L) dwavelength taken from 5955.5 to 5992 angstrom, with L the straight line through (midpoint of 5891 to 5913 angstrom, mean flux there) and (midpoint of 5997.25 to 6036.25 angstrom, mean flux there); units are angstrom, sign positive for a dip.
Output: -2.1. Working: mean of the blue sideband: 1.91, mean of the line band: 2.23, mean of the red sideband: 2.23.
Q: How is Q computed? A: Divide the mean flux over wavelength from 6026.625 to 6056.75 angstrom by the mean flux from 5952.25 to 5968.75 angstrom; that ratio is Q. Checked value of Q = 1.0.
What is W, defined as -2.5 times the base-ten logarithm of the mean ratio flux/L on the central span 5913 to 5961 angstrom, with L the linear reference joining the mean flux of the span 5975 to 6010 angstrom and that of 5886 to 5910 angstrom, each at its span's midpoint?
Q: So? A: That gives -0.15 mag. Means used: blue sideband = 1.73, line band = 2.23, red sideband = 2.24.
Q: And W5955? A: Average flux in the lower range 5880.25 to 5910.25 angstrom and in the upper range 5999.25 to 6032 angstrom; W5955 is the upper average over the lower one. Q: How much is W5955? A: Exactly 1.21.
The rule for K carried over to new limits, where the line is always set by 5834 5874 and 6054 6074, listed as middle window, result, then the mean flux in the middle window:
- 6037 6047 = 0.1 angstrom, 2.23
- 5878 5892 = 2.6 angstrom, 1.8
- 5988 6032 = 0.3 angstrom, 2.23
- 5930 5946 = -0.2 angstrom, 2.25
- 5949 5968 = -0.2 angstrom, 2.25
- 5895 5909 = 1.7 angstrom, 1.94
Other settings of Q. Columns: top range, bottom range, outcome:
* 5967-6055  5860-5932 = 1.10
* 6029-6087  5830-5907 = 1.11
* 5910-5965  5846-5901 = 1.12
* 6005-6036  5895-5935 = 1.05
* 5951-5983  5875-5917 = 1.17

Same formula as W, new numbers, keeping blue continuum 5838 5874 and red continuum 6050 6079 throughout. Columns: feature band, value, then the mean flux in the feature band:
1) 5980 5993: 0.01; 2.21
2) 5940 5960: -0.03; 2.28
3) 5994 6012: -0.01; 2.25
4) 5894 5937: 0.05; 2.1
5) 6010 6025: -0.01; 2.26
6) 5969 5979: -0.01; 2.24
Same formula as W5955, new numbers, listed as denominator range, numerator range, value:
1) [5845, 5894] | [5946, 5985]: 1.10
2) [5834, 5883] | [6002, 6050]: 1.02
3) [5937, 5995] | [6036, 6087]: 1.00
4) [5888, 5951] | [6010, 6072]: 1.09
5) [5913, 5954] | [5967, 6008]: 1.01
